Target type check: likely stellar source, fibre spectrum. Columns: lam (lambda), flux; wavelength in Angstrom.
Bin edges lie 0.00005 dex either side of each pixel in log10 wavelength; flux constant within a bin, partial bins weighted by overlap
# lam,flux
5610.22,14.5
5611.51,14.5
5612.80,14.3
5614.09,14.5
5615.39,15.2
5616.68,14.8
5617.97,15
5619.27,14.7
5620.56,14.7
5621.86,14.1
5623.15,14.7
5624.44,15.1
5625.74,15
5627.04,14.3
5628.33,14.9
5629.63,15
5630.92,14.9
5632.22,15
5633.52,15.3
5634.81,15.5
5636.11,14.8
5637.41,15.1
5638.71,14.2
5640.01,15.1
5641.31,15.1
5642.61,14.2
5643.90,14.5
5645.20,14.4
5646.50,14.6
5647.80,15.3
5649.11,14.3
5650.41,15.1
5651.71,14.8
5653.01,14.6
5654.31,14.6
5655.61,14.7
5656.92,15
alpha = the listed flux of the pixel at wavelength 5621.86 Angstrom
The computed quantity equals 14.1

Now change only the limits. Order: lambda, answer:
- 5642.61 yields 14.2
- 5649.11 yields 14.3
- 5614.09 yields 14.5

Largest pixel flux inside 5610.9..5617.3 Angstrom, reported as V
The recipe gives 15.2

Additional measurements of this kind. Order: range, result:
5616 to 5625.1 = 15.1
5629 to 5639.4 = 15.5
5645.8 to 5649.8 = 15.3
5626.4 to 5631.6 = 15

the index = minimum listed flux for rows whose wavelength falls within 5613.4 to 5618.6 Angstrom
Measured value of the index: 14.5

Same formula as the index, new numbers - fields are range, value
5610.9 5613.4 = 14.3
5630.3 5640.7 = 14.2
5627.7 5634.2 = 14.9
